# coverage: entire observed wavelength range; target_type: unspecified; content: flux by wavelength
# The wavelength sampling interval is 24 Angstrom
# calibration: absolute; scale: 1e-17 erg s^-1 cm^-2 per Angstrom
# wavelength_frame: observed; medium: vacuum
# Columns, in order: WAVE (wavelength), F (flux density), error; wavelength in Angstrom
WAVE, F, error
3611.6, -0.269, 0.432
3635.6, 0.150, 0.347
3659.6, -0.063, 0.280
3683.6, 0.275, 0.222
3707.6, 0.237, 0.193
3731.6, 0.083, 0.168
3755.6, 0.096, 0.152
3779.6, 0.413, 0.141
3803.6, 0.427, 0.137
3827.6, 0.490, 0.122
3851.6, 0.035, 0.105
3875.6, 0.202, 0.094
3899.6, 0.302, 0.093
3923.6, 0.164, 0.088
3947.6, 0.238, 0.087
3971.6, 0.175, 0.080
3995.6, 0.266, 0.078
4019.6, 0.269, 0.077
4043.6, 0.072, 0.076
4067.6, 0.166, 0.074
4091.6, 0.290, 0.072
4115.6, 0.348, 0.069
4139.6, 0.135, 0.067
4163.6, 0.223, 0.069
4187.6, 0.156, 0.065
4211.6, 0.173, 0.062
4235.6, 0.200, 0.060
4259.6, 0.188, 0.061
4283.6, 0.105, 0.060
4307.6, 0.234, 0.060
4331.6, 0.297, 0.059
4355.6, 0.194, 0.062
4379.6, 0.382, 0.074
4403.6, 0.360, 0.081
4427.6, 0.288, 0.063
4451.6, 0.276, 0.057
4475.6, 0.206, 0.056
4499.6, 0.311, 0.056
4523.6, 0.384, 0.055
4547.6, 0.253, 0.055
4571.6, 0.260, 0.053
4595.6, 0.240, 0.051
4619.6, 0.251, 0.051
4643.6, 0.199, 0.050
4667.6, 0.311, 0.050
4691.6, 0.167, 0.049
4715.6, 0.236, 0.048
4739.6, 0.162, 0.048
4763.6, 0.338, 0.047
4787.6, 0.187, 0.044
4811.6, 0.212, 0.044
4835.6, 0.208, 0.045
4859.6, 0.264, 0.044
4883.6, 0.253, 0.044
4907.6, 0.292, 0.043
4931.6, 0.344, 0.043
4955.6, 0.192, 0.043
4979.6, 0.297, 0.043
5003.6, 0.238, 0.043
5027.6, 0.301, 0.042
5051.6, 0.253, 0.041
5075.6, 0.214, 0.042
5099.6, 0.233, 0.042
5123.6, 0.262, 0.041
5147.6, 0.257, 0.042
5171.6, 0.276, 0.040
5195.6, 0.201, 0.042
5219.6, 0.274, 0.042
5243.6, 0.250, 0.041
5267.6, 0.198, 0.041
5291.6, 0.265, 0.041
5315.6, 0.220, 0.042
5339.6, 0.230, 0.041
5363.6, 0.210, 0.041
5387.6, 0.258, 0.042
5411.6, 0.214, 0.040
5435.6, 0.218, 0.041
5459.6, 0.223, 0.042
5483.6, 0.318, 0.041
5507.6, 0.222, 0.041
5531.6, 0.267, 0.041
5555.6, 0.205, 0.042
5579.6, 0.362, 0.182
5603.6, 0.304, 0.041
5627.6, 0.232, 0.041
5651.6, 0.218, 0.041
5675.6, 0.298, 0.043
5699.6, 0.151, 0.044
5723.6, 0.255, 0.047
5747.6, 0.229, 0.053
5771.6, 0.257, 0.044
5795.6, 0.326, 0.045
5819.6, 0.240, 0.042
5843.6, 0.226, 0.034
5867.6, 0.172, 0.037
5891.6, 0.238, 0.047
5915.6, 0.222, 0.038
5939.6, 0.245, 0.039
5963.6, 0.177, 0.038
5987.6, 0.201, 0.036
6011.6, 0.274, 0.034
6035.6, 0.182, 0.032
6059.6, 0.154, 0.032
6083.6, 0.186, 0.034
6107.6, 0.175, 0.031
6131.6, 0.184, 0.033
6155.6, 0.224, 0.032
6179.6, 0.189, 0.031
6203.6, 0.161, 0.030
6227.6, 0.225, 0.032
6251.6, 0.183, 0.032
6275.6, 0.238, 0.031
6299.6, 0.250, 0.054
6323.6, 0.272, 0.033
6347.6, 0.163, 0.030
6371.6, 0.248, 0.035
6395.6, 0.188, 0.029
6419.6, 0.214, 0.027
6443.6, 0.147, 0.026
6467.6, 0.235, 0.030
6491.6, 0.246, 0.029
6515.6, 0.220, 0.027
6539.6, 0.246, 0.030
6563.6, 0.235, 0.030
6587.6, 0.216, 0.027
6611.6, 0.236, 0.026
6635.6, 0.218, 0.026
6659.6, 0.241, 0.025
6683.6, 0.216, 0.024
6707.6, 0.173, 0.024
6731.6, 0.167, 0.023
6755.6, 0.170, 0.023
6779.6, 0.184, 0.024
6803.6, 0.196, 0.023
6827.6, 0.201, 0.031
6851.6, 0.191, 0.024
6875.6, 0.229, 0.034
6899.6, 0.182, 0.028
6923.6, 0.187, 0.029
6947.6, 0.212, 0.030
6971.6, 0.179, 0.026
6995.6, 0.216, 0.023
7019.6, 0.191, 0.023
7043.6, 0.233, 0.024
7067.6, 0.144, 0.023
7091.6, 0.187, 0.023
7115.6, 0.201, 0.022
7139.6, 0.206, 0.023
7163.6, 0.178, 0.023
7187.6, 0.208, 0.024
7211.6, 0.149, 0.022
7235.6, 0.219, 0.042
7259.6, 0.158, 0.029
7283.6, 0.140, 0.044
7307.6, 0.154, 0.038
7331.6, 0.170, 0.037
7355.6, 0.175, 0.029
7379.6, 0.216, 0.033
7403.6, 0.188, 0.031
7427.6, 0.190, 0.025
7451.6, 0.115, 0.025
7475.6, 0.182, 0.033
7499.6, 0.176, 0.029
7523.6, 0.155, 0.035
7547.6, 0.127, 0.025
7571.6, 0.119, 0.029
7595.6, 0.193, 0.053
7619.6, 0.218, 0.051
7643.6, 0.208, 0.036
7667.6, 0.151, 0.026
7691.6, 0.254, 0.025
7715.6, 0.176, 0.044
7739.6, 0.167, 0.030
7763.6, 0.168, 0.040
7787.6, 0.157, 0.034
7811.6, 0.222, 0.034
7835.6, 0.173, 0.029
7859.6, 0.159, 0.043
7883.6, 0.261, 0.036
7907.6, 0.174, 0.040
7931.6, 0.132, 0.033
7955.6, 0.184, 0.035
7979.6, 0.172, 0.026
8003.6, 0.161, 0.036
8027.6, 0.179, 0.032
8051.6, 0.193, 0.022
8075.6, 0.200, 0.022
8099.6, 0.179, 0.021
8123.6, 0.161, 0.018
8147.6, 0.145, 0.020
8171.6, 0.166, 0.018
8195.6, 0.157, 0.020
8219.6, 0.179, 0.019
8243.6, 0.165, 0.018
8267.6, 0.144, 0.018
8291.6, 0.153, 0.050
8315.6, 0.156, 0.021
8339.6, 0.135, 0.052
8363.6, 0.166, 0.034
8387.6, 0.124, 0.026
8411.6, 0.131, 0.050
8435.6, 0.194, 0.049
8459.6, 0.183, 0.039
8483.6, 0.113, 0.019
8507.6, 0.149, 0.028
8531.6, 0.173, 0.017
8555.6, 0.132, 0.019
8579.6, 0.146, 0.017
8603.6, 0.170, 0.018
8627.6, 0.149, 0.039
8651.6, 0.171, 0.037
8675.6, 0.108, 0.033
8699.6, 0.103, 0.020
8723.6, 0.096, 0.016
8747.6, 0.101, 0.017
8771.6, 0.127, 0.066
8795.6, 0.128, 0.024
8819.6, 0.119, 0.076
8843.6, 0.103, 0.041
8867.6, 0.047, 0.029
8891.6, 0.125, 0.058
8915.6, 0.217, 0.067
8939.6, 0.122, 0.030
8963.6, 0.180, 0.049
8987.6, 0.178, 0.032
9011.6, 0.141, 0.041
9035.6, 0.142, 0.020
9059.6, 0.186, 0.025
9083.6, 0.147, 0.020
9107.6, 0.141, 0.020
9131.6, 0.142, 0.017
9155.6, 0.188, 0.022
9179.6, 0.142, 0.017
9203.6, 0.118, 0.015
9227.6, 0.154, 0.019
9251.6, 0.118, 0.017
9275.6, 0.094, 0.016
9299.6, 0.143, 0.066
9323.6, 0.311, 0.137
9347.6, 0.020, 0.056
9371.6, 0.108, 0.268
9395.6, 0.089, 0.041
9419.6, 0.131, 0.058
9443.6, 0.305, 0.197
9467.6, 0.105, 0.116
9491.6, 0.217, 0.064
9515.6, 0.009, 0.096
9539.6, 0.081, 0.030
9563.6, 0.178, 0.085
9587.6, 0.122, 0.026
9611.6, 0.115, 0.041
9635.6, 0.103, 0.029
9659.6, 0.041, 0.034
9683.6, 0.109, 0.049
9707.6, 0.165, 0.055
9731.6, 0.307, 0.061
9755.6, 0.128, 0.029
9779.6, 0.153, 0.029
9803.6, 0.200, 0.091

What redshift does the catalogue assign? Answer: 0.17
